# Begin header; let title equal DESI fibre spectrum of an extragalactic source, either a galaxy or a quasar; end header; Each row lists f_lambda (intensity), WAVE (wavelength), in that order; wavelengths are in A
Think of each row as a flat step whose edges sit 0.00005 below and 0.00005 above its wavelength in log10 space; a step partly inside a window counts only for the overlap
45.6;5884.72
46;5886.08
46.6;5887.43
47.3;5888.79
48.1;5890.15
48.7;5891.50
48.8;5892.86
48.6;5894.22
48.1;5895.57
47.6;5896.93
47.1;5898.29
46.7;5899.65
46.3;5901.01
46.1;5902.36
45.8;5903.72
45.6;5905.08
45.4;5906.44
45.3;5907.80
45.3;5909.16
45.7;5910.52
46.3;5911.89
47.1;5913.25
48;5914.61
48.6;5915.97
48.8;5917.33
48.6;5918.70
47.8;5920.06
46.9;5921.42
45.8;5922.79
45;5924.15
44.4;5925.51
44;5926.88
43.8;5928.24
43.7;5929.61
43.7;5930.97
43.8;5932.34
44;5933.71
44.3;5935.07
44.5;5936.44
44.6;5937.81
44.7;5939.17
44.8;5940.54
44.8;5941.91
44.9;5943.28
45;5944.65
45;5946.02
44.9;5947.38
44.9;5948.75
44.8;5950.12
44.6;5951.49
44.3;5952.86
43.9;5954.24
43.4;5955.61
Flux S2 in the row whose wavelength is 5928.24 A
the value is 43.8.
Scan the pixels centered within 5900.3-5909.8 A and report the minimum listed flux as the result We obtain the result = 45.3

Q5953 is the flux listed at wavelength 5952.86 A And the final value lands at 44.3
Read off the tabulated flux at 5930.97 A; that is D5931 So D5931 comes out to 43.7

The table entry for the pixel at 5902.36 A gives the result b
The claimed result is 46.1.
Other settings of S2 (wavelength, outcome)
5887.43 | 46.6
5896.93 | 47.6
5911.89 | 46.3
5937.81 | 44.6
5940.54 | 44.8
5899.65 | 46.7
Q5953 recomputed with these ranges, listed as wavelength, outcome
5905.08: 45.6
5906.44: 45.4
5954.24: 43.9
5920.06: 47.8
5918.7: 48.6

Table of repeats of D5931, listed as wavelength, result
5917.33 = 48.8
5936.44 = 44.5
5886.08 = 46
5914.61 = 48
